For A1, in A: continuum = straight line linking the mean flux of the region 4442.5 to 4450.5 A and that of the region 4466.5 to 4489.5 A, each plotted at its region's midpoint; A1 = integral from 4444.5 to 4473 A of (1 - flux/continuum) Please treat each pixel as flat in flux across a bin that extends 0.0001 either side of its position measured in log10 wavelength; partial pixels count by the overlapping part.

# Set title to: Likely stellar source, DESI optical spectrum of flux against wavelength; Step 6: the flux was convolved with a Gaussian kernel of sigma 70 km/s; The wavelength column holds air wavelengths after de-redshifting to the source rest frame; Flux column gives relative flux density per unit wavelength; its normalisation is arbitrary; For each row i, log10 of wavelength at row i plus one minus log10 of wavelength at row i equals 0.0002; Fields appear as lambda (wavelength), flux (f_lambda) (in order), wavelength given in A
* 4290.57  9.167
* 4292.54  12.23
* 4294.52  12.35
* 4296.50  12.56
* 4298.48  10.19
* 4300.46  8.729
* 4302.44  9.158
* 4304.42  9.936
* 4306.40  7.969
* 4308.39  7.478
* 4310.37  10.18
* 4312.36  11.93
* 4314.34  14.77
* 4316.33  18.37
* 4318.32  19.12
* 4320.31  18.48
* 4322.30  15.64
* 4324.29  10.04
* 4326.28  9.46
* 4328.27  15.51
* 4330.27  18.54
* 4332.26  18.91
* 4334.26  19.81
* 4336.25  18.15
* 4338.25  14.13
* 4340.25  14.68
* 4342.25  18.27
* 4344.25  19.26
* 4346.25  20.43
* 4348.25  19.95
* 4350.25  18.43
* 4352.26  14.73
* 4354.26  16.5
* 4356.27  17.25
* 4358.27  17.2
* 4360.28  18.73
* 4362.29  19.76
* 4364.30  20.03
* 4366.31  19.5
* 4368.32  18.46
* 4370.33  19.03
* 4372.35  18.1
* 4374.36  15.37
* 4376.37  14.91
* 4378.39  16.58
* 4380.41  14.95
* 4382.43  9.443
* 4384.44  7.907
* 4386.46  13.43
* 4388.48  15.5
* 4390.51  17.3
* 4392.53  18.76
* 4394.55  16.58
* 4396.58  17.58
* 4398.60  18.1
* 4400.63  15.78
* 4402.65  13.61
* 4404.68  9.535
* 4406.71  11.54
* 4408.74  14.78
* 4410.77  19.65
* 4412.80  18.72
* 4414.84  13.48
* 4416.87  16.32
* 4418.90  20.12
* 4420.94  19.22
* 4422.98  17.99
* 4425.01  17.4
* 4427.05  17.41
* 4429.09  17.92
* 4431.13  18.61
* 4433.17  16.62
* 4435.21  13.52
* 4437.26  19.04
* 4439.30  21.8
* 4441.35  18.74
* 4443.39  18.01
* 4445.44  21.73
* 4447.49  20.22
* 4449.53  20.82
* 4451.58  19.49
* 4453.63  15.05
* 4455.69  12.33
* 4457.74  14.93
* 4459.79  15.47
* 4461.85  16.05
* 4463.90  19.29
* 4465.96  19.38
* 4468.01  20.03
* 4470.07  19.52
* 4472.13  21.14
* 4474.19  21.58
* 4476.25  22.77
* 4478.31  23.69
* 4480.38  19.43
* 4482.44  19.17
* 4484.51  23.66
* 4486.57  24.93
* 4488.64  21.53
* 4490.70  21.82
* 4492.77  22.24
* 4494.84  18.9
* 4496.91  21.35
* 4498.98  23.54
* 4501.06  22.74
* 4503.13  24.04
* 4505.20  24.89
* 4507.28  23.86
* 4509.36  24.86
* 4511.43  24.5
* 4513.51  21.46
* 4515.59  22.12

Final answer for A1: 3.5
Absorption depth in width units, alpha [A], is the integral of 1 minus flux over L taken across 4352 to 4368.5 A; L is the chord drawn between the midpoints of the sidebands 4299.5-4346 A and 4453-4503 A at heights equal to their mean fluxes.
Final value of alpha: -2.5 A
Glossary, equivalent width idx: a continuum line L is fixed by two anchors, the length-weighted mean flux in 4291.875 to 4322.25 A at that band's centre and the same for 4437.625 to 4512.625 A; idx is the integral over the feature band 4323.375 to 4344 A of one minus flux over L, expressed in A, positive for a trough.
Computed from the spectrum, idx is -3.34 A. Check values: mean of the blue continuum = 12.3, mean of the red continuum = 20.7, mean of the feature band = 15.9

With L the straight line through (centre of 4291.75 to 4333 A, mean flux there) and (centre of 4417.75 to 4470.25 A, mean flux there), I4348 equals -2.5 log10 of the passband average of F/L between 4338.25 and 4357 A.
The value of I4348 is -0.22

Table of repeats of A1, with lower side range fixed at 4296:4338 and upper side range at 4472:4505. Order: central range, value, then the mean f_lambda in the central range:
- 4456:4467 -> 2.2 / 16.7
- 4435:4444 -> 0.5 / 18.7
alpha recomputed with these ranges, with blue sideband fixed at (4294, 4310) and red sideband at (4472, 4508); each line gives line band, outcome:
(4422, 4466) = 3.2 A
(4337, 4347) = -3.9 A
